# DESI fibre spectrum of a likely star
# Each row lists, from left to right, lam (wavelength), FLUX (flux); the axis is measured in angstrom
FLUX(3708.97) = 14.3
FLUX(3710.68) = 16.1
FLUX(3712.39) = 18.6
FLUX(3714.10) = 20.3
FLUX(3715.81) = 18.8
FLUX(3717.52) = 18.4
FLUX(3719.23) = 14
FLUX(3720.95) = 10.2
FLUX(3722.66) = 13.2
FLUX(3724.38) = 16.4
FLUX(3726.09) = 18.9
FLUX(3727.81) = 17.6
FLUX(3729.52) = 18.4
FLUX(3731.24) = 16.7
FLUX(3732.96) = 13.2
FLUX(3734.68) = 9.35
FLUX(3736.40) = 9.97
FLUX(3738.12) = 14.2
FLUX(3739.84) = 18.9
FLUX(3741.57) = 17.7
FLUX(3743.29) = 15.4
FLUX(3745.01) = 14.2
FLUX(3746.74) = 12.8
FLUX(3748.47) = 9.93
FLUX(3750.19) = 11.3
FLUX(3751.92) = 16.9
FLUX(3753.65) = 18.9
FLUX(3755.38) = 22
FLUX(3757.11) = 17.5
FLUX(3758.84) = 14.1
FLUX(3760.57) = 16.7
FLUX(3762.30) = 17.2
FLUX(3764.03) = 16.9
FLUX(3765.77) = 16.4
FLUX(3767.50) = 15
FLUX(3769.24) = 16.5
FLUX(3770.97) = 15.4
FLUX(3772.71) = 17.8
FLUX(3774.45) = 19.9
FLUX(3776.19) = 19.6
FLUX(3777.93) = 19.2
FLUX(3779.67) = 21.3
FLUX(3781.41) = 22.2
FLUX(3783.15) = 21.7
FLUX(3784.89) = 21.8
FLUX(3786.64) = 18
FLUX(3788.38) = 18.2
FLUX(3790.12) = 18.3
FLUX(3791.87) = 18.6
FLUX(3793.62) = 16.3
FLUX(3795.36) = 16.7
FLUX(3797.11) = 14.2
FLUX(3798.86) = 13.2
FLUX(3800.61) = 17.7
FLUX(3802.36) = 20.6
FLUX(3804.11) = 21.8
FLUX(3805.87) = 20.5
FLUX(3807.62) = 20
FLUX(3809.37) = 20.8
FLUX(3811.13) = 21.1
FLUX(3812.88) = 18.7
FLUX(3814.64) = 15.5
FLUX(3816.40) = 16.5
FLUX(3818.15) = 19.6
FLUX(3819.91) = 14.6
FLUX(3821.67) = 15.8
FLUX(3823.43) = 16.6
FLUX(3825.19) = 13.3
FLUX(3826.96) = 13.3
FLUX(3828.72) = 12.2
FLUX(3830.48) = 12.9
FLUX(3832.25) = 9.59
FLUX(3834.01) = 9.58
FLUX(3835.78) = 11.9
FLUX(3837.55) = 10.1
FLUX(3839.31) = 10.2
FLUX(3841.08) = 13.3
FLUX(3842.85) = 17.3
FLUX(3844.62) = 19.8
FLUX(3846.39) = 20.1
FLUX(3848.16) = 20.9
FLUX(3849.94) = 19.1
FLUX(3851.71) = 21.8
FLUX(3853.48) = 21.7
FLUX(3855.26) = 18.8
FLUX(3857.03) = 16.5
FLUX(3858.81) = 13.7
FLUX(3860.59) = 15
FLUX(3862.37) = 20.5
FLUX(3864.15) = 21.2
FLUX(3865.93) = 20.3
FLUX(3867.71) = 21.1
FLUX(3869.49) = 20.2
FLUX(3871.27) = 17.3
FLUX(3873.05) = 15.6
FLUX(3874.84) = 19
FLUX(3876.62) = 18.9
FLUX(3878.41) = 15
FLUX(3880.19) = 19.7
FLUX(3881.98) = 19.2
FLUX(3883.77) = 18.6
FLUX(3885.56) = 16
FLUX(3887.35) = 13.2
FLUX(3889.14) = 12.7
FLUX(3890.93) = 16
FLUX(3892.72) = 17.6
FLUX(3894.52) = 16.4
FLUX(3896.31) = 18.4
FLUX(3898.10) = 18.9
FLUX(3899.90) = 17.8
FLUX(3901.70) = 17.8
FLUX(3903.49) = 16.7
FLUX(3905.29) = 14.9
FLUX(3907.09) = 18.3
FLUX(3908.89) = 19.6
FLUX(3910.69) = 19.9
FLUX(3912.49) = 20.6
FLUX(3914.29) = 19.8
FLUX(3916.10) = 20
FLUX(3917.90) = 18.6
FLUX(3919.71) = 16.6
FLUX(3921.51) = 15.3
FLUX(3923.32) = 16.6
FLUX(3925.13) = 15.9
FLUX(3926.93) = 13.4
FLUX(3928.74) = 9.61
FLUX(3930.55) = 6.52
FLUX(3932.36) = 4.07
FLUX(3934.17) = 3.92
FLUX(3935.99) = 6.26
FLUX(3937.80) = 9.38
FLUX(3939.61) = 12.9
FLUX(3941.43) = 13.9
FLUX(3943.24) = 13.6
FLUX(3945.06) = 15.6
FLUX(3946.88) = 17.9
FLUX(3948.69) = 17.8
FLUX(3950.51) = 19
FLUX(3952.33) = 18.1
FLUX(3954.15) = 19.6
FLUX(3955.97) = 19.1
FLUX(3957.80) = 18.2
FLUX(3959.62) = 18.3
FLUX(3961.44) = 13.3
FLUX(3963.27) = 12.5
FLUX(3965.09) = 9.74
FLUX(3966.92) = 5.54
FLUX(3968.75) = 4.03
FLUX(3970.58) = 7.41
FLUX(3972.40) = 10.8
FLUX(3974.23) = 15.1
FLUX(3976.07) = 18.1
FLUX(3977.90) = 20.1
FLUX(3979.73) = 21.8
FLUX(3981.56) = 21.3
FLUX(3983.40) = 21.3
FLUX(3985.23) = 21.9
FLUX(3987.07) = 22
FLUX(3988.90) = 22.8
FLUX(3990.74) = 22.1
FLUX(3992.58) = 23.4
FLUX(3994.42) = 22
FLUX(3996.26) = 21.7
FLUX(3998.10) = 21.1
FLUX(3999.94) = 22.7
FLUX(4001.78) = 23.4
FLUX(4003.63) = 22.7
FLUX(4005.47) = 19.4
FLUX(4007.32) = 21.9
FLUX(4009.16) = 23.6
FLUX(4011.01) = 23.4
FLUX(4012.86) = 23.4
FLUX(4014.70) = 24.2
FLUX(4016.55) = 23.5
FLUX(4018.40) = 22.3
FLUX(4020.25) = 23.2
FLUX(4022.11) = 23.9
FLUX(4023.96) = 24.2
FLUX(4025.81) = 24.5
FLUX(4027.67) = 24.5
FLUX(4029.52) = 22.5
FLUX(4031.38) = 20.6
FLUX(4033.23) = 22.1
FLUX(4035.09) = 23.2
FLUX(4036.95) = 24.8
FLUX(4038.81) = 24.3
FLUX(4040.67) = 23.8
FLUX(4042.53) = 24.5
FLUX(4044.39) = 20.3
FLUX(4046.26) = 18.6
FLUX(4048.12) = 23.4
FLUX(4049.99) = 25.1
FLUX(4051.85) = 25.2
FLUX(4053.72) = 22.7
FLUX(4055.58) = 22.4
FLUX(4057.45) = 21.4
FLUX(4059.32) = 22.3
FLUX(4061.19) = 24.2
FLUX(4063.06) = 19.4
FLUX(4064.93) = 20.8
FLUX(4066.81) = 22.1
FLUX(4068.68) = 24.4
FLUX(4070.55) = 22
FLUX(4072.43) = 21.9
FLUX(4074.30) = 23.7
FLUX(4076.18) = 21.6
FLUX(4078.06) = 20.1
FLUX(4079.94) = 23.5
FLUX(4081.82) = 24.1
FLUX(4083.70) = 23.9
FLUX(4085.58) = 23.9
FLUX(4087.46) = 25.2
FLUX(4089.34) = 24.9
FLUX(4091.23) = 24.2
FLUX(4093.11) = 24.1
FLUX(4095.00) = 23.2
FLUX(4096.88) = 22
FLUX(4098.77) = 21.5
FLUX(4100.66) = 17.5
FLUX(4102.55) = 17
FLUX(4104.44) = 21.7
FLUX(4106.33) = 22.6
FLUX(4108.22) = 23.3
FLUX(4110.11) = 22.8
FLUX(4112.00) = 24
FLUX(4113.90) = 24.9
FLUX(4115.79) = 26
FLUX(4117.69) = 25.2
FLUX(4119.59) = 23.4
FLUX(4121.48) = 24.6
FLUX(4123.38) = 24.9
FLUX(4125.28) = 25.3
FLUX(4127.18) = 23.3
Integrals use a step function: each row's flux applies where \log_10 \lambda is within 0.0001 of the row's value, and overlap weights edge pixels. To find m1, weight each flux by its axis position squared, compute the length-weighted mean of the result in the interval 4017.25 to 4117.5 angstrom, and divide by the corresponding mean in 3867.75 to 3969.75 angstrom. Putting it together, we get 1.6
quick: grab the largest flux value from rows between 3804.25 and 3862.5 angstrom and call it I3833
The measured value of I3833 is 21.8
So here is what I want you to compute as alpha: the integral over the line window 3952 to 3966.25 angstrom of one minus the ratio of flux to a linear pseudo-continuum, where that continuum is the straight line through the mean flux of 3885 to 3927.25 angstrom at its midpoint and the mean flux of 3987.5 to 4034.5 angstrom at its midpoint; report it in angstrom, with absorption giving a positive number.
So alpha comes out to 2.94 angstrom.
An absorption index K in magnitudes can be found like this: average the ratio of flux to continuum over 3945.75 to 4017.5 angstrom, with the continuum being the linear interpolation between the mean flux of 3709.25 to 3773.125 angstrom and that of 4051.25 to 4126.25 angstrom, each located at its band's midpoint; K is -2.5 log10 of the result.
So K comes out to 0.108 mag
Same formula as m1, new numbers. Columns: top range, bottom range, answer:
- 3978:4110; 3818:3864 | 1.59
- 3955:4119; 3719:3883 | 1.43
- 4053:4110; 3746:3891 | 1.49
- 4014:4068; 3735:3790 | 1.55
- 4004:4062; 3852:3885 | 1.35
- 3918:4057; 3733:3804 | 1.24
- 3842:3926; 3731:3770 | 1.27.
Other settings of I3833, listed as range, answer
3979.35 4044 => 24.8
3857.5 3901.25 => 21.2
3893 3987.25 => 22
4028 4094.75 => 25.2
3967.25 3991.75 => 22.8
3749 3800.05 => 22.2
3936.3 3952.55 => 19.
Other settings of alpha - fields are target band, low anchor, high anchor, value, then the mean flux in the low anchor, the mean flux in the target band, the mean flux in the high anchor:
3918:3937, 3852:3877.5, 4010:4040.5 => 8.6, 18.6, 11.1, 23.4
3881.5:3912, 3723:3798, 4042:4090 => 3.5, 16.8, 17.2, 22.7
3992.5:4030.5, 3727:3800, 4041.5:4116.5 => -2.7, 16.7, 22.9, 22.7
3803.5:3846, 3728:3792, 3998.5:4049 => 6.1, 16.8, 15.6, 22.9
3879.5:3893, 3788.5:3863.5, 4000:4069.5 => 1.4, 16.7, 16.5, 22.9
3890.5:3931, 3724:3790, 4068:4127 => 5.7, 16.8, 16.9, 23.1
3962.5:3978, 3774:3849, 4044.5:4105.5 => 7.1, 17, 11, 22.4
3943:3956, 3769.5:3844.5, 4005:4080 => 1.7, 16.8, 17.7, 22.8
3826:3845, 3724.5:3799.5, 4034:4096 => 5.9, 16.7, 12.6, 23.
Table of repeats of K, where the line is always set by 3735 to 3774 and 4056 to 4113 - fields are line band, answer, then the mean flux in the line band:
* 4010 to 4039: -0.106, 23.4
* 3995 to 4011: -0.069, 22.1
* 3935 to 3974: 0.415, 13.5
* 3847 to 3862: -0.049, 18.5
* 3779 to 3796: -0.182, 19.3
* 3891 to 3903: 0.056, 17.7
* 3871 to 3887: 0.040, 17.6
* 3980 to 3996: -0.082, 22.1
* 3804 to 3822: -0.105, 18.6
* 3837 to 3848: 0.119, 15.7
